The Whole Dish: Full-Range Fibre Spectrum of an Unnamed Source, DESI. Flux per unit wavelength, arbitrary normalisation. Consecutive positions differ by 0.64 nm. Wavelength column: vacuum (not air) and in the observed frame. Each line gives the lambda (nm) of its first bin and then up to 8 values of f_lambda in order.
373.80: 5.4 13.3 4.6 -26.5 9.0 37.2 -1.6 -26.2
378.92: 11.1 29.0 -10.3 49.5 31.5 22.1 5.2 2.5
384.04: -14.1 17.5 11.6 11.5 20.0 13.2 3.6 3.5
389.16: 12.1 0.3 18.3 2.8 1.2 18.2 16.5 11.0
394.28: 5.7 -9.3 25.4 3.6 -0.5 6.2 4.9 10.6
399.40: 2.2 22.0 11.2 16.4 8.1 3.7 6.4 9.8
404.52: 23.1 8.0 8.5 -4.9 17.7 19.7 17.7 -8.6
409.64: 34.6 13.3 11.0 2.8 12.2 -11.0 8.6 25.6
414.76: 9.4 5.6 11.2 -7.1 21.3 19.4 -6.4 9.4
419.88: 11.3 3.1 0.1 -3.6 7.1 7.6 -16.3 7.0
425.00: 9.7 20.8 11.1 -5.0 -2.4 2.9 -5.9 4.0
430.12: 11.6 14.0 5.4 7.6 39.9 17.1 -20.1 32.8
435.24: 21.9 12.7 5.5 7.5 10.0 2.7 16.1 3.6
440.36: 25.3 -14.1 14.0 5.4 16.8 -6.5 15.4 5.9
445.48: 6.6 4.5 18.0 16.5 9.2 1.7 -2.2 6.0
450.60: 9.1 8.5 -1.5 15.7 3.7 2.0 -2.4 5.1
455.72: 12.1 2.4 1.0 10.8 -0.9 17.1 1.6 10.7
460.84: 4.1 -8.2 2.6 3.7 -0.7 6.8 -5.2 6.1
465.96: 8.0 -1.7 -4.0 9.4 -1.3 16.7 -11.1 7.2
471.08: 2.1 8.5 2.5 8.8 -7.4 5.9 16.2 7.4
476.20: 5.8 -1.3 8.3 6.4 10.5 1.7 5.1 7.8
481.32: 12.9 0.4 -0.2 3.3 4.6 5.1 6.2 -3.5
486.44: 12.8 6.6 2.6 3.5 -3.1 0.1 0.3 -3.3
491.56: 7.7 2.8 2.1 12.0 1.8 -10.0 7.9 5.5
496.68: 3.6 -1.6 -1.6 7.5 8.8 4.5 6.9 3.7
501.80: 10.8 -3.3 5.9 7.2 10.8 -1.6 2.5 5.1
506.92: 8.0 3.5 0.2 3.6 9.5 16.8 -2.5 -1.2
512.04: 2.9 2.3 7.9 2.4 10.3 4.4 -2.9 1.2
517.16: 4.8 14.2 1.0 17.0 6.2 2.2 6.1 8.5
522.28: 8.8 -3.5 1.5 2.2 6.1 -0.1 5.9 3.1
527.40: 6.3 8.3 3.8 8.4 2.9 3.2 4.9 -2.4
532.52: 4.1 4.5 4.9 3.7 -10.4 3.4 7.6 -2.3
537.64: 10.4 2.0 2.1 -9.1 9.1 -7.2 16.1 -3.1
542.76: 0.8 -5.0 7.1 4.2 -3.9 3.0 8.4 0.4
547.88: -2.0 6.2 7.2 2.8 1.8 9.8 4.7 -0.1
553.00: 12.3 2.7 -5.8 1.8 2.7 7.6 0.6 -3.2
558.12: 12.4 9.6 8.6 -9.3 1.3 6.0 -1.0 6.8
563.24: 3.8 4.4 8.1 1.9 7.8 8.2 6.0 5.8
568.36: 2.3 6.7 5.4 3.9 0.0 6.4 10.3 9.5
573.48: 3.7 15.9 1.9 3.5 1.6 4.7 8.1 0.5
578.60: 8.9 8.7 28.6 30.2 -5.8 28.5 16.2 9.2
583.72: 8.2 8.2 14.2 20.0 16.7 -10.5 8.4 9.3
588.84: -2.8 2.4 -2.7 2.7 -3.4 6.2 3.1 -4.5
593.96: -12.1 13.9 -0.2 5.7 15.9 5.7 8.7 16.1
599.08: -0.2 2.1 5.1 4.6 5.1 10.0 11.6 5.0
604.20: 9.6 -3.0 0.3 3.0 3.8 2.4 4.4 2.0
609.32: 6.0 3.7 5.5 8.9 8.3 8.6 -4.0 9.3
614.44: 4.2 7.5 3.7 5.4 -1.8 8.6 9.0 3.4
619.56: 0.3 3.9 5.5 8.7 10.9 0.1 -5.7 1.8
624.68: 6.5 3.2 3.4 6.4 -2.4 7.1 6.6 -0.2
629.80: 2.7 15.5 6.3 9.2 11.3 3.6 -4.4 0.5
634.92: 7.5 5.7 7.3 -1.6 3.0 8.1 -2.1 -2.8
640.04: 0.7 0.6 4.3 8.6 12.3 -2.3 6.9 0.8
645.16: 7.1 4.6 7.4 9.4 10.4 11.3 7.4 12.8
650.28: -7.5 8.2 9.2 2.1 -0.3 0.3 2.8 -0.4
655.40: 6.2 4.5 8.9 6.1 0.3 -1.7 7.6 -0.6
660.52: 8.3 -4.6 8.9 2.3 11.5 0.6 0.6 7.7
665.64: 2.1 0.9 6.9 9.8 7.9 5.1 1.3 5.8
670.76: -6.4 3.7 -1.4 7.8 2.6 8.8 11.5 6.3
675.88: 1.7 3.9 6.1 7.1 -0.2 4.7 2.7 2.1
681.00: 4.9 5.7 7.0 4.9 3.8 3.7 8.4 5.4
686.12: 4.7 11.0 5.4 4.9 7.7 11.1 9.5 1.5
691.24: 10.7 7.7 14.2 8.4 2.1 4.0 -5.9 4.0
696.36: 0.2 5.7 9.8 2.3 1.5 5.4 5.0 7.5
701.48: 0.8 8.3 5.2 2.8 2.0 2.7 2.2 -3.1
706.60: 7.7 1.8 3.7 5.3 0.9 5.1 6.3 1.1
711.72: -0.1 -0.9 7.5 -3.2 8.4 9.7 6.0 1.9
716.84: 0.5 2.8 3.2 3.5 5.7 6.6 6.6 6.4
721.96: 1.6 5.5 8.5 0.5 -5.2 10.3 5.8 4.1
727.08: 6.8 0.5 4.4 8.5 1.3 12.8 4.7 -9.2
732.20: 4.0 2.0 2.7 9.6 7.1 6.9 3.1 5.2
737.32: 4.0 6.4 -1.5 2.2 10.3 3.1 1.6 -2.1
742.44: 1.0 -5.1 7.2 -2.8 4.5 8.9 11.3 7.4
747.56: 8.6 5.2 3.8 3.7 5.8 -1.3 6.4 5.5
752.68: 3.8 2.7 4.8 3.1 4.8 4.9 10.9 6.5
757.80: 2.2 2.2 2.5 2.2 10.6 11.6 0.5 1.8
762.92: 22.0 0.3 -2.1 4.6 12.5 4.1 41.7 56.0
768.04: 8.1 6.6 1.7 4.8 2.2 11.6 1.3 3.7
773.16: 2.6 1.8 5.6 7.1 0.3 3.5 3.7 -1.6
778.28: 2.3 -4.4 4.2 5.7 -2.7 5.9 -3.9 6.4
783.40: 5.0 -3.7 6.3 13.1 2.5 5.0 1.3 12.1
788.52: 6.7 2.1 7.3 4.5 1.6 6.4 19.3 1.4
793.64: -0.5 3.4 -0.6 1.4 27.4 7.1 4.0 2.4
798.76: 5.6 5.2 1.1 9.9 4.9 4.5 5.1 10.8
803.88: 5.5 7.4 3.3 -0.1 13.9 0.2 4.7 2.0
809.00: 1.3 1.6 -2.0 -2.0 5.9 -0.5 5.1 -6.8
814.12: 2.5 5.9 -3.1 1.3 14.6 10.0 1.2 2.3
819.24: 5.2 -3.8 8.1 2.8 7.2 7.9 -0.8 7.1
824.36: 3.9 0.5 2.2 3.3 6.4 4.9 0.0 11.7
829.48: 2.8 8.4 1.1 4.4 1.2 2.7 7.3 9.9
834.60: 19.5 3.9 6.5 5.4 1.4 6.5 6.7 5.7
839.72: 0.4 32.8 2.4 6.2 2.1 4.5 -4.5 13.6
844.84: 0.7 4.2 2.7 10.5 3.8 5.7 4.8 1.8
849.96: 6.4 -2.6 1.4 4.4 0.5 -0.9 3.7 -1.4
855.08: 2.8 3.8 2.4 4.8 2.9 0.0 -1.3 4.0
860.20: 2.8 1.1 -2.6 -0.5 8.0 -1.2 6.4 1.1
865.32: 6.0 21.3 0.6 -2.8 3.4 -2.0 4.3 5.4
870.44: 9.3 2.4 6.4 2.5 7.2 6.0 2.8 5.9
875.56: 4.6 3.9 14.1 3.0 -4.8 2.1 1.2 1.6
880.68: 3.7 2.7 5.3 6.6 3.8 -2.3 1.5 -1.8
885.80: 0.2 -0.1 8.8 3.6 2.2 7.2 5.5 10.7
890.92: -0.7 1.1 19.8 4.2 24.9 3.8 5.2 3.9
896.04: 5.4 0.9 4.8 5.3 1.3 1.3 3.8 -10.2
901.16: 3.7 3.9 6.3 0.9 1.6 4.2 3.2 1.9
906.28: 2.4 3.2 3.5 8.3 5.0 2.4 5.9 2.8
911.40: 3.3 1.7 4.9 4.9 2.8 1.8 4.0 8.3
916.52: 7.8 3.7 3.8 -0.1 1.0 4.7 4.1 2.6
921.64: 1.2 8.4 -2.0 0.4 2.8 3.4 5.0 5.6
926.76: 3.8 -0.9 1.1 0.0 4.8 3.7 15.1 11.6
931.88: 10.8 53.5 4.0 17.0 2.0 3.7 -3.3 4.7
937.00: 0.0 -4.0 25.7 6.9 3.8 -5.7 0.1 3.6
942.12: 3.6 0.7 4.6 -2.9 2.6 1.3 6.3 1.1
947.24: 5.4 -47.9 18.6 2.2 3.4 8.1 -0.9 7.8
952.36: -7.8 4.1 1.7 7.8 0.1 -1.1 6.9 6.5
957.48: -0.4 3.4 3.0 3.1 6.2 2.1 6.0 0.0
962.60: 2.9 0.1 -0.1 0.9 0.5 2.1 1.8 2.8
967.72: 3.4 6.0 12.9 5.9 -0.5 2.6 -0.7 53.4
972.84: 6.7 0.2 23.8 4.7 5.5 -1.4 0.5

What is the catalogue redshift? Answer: 1.058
